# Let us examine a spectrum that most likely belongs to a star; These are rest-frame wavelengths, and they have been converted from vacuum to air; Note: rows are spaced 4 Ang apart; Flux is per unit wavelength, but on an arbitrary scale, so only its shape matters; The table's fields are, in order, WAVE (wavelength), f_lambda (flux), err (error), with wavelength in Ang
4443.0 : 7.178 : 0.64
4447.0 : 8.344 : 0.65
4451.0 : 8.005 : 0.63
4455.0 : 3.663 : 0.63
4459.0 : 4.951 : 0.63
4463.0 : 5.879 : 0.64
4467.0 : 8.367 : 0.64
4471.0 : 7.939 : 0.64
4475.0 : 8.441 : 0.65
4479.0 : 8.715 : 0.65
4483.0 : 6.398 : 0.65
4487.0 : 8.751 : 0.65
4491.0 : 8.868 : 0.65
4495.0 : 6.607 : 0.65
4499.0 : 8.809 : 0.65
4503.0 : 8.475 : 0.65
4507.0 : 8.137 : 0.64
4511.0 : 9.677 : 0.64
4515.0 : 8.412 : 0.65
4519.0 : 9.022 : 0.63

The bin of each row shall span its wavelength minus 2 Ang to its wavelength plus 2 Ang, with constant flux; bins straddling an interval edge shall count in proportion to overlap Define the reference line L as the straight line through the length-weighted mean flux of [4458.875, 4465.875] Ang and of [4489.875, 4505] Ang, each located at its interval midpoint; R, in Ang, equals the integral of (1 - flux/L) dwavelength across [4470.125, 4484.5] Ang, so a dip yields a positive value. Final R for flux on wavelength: -2.28 Ang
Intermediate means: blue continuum 5.91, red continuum 8.15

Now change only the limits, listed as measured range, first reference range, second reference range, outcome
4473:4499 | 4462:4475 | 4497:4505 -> 0.50 Ang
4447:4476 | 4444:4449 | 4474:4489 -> 4.60 Ang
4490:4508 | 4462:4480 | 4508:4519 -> 0.97 Ang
